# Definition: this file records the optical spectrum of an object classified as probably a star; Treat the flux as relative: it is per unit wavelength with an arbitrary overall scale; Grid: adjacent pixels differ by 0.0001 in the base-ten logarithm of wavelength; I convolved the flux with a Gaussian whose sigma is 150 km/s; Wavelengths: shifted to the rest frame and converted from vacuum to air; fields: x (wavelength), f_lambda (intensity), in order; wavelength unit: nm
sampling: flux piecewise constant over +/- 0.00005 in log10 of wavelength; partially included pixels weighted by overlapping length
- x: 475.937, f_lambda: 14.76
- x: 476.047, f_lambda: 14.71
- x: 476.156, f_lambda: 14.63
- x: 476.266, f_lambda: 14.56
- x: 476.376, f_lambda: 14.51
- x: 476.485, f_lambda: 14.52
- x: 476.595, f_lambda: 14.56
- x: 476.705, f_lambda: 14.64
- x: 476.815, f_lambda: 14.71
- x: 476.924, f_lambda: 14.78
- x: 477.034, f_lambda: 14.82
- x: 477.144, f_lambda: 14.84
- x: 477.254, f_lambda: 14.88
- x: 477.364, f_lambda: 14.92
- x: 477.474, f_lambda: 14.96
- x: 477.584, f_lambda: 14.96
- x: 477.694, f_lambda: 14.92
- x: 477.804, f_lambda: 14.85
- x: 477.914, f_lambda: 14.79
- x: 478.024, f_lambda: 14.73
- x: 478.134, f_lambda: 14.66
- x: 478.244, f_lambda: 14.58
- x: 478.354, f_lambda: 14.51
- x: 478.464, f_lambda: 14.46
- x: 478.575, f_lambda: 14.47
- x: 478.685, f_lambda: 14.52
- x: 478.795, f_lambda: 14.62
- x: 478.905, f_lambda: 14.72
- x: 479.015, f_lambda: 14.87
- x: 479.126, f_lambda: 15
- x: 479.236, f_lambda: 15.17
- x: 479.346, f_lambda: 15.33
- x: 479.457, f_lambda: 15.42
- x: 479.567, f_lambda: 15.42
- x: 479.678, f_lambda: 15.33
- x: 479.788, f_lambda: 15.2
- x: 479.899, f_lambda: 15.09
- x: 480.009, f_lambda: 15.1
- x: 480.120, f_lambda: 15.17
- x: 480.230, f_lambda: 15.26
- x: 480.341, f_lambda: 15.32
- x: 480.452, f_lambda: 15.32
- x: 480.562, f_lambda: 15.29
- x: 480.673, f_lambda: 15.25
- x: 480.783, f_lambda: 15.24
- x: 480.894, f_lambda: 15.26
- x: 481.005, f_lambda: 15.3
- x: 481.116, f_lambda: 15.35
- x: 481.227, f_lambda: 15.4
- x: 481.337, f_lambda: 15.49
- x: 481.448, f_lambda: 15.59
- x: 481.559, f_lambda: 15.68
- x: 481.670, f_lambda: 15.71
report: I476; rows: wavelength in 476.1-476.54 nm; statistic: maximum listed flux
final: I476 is 14.63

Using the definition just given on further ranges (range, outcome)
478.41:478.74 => 14.52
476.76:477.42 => 14.92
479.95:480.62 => 15.32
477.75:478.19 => 14.85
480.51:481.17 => 15.35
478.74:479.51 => 15.42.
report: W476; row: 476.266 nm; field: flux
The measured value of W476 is 14.56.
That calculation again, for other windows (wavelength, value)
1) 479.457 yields 15.42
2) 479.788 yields 15.2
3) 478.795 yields 14.62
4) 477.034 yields 14.82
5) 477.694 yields 14.92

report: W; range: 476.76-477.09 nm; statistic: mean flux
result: 14.8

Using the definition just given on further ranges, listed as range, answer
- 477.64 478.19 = 14.8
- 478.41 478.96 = 14.6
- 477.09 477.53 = 14.9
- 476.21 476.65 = 14.5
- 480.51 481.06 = 15.3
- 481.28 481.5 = 15.6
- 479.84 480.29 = 15.1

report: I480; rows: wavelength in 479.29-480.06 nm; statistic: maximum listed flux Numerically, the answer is 15.42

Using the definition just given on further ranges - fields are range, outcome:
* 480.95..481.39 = 15.49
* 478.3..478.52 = 14.51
